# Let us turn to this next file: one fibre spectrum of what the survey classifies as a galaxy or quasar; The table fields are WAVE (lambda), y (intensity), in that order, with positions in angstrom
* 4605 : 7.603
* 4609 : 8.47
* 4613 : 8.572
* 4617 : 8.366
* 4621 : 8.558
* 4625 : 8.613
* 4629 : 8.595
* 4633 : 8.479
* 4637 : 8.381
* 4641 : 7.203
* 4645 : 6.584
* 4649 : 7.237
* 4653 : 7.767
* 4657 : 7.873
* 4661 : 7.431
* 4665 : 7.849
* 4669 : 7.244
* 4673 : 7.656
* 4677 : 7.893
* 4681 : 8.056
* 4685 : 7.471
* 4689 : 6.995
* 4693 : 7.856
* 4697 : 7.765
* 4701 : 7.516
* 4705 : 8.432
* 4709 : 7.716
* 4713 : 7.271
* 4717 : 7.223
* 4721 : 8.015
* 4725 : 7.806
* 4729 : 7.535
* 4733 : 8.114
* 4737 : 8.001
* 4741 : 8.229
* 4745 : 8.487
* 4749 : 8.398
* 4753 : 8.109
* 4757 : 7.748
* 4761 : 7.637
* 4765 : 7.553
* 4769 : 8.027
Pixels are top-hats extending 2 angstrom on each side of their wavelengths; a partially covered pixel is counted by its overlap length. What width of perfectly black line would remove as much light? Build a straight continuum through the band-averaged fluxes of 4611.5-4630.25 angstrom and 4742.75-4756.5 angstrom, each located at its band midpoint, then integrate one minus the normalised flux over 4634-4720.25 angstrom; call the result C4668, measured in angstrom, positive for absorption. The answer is 8.3 angstrom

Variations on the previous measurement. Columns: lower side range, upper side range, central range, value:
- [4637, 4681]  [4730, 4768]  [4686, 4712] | 0.22 angstrom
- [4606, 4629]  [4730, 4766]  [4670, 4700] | 2.17 angstrom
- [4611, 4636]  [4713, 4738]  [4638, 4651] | 1.94 angstrom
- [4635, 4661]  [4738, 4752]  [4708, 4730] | 1.40 angstrom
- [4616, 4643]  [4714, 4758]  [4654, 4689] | 2.25 angstrom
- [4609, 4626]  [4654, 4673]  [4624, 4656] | 0.98 angstrom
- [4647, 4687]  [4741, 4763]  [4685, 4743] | 1.13 angstrom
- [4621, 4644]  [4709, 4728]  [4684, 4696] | 0.51 angstrom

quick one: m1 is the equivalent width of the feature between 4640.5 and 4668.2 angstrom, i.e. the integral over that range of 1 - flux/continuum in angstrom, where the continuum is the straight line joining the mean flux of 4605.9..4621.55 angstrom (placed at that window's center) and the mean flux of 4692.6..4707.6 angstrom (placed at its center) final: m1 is 2.5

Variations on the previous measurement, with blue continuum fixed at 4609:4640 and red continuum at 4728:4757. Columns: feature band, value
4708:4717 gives 0.9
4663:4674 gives 1.0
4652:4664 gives 1.0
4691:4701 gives 0.6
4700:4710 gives 0.3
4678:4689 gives 0.9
